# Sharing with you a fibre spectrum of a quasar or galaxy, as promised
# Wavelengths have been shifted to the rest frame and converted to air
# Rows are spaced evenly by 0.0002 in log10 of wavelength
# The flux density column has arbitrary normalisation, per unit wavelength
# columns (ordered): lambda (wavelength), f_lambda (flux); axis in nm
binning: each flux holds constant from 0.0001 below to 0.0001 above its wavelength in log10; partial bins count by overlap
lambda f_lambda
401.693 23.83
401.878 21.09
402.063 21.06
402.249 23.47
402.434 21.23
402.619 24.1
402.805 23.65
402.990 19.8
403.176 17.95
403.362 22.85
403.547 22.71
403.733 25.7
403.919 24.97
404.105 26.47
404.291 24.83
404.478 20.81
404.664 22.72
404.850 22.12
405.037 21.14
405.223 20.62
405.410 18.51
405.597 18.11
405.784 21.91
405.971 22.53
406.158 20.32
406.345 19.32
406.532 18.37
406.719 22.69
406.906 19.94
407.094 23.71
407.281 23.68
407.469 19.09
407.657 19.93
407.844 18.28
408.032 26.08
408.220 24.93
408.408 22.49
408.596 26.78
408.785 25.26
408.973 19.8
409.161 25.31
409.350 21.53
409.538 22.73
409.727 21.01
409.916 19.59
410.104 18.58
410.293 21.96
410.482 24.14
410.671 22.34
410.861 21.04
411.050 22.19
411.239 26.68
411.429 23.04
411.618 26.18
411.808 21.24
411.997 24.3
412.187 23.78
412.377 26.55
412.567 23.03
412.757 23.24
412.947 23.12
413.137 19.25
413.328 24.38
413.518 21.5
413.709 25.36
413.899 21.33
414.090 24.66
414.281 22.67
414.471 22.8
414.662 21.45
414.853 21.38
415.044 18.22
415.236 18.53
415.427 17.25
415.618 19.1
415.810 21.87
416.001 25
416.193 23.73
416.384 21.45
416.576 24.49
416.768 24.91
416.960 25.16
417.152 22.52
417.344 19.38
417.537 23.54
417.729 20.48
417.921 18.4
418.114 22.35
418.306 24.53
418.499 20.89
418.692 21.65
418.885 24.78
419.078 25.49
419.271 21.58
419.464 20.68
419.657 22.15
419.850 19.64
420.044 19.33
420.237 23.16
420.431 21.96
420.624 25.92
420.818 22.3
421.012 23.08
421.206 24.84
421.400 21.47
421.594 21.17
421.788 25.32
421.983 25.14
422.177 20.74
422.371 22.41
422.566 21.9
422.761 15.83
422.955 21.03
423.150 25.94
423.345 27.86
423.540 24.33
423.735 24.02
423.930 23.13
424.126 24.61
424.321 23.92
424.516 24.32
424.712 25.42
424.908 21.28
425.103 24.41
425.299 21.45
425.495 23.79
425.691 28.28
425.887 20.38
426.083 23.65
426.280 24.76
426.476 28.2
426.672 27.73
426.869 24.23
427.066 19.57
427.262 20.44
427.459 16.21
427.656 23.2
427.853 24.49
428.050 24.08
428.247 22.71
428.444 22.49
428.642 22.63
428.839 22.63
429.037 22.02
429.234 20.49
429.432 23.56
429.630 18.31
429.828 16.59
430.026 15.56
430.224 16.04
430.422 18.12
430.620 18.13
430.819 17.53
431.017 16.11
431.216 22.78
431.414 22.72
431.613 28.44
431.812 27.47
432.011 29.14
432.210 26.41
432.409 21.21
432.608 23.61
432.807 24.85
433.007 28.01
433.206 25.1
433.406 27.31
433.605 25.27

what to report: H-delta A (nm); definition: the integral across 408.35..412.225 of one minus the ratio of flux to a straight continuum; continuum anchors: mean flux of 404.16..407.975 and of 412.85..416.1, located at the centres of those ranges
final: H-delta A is -0.27 nm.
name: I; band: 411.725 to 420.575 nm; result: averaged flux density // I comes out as 22.2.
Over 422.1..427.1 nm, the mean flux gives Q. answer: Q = 23.6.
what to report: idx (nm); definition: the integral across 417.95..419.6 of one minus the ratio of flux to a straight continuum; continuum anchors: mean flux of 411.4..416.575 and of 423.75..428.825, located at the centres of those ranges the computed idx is 0.02 nm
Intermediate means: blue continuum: 22.4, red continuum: 23.4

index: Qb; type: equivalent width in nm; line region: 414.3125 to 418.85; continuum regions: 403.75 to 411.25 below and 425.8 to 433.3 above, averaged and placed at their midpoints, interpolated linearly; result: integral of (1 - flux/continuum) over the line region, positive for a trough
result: 0.09 nm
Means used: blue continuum 22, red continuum 22.4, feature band 21.8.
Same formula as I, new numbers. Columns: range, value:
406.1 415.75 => 22.2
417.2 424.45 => 22.6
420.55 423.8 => 23.1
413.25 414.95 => 22.8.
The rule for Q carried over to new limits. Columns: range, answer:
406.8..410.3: 22.1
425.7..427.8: 23.1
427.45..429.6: 22.4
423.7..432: 22.3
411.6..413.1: 23.6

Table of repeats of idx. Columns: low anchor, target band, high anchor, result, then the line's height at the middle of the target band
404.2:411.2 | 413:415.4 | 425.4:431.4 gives 0.00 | 21.7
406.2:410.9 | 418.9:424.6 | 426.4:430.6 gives -0.37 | 21.5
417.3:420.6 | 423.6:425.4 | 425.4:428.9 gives -0.06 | 22.9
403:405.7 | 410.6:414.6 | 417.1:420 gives -0.25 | 21.9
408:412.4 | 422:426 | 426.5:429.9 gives -0.18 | 22.3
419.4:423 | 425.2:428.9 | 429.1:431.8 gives -0.46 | 20.7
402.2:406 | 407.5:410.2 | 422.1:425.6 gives 0.02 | 22.4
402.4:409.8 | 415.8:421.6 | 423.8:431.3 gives -0.14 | 22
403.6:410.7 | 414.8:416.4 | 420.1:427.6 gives 0.14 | 22.7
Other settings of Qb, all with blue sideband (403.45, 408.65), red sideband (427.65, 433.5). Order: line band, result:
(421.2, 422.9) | 0.03 nm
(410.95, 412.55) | -0.15 nm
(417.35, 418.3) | 0.04 nm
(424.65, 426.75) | -0.20 nm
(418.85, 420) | 0.01 nm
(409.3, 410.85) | 0.05 nm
